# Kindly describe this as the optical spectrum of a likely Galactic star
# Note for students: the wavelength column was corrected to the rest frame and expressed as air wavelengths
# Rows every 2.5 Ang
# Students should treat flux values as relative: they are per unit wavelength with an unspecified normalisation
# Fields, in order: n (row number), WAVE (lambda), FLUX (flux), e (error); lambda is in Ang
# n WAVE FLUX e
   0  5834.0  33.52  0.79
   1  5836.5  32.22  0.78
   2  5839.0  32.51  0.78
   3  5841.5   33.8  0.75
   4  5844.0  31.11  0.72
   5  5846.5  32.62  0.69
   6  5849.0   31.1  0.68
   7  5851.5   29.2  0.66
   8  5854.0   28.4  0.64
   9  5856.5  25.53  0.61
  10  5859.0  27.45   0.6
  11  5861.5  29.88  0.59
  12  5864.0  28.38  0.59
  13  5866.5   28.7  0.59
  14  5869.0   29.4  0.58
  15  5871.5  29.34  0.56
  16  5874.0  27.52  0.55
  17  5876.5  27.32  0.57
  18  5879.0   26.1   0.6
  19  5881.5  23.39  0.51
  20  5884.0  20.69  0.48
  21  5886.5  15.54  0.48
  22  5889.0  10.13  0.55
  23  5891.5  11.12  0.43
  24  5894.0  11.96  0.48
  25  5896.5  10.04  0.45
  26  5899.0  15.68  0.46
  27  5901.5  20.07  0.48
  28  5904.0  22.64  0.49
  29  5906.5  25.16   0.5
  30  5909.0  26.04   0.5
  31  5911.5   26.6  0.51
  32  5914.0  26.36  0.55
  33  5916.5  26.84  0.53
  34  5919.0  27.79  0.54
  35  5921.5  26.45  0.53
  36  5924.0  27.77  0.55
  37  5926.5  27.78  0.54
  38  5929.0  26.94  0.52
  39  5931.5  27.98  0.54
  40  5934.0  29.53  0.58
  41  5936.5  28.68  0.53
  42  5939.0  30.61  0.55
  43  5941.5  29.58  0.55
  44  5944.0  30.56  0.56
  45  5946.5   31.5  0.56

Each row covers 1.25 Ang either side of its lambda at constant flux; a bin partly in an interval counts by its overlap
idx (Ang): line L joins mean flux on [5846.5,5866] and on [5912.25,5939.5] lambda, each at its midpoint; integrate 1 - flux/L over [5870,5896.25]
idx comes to 7.8 Ang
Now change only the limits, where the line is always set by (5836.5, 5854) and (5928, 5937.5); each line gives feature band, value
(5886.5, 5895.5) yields 5.5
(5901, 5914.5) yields 2.1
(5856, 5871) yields 1.2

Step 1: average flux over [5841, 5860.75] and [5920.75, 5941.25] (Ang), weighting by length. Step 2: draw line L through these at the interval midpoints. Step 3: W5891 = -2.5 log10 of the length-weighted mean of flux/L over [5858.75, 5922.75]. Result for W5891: 0.25 mag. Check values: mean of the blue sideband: 29.8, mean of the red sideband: 28.3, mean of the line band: 23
